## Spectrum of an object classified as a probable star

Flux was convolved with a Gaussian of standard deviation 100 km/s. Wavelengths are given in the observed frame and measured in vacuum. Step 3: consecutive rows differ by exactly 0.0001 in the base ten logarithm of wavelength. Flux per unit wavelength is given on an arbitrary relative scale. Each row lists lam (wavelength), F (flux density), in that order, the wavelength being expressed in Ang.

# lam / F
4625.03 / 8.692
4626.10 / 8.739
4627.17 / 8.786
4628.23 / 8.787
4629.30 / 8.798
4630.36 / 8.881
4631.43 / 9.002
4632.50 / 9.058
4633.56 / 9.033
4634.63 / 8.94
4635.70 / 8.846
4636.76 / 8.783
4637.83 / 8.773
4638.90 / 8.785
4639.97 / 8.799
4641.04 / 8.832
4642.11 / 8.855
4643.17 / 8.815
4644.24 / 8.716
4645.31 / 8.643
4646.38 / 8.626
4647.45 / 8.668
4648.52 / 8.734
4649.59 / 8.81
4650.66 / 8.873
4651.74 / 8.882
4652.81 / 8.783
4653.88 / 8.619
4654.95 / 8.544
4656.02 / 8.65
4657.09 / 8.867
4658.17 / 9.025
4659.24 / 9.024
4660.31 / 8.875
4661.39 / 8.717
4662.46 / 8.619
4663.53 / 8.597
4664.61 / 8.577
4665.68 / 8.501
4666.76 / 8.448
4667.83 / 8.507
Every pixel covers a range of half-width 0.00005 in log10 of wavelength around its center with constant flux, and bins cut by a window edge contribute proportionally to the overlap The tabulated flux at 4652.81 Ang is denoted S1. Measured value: 8.783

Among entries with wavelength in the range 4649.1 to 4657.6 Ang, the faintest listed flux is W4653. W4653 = 8.544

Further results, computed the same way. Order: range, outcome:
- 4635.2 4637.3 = 8.783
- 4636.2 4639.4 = 8.773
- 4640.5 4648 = 8.626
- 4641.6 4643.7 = 8.815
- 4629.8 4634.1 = 8.881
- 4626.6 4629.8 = 8.786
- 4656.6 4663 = 8.619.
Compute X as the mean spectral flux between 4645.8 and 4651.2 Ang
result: 8.74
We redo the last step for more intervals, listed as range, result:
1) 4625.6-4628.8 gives 8.76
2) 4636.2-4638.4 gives 8.79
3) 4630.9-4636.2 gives 8.97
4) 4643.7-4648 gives 8.66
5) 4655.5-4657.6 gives 8.77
